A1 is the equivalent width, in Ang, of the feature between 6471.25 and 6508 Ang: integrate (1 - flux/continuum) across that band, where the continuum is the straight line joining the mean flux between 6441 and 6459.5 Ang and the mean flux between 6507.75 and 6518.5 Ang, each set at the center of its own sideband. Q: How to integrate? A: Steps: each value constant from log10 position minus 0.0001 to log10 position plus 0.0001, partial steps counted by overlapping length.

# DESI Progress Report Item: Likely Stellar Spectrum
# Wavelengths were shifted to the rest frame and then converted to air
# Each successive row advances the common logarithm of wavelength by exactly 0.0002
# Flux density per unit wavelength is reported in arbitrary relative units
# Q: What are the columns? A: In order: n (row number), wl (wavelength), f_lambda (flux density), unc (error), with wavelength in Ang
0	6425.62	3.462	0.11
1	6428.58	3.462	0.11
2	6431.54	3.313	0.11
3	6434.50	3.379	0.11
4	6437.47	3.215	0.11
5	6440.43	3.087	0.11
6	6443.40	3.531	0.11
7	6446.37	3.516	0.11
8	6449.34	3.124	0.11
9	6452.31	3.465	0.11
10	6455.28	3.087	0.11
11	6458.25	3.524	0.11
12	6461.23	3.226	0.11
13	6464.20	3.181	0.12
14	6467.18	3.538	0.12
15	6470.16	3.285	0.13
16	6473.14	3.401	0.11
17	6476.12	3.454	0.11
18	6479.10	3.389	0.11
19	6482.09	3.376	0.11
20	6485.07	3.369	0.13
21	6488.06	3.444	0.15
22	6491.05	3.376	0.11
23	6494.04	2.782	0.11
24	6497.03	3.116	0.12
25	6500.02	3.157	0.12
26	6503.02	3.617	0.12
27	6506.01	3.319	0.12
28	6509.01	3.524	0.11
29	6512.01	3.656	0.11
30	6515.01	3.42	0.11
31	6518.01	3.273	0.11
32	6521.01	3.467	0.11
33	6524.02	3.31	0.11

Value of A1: 1.3 Ang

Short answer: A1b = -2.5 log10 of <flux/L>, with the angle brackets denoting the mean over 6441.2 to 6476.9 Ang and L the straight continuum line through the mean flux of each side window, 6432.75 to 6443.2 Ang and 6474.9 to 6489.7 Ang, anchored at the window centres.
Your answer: -0.007 mag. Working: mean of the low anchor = 3.27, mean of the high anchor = 3.4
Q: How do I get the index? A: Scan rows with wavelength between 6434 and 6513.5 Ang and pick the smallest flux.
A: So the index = 2.782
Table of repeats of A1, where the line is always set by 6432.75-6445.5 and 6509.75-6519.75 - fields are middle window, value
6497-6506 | 0.3 Ang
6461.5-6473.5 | 0.1 Ang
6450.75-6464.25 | 0.2 Ang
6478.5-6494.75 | 0.4 Ang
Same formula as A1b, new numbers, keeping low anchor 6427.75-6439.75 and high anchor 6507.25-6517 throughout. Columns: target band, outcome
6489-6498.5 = 0.12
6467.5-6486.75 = 0.01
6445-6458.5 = 0.01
